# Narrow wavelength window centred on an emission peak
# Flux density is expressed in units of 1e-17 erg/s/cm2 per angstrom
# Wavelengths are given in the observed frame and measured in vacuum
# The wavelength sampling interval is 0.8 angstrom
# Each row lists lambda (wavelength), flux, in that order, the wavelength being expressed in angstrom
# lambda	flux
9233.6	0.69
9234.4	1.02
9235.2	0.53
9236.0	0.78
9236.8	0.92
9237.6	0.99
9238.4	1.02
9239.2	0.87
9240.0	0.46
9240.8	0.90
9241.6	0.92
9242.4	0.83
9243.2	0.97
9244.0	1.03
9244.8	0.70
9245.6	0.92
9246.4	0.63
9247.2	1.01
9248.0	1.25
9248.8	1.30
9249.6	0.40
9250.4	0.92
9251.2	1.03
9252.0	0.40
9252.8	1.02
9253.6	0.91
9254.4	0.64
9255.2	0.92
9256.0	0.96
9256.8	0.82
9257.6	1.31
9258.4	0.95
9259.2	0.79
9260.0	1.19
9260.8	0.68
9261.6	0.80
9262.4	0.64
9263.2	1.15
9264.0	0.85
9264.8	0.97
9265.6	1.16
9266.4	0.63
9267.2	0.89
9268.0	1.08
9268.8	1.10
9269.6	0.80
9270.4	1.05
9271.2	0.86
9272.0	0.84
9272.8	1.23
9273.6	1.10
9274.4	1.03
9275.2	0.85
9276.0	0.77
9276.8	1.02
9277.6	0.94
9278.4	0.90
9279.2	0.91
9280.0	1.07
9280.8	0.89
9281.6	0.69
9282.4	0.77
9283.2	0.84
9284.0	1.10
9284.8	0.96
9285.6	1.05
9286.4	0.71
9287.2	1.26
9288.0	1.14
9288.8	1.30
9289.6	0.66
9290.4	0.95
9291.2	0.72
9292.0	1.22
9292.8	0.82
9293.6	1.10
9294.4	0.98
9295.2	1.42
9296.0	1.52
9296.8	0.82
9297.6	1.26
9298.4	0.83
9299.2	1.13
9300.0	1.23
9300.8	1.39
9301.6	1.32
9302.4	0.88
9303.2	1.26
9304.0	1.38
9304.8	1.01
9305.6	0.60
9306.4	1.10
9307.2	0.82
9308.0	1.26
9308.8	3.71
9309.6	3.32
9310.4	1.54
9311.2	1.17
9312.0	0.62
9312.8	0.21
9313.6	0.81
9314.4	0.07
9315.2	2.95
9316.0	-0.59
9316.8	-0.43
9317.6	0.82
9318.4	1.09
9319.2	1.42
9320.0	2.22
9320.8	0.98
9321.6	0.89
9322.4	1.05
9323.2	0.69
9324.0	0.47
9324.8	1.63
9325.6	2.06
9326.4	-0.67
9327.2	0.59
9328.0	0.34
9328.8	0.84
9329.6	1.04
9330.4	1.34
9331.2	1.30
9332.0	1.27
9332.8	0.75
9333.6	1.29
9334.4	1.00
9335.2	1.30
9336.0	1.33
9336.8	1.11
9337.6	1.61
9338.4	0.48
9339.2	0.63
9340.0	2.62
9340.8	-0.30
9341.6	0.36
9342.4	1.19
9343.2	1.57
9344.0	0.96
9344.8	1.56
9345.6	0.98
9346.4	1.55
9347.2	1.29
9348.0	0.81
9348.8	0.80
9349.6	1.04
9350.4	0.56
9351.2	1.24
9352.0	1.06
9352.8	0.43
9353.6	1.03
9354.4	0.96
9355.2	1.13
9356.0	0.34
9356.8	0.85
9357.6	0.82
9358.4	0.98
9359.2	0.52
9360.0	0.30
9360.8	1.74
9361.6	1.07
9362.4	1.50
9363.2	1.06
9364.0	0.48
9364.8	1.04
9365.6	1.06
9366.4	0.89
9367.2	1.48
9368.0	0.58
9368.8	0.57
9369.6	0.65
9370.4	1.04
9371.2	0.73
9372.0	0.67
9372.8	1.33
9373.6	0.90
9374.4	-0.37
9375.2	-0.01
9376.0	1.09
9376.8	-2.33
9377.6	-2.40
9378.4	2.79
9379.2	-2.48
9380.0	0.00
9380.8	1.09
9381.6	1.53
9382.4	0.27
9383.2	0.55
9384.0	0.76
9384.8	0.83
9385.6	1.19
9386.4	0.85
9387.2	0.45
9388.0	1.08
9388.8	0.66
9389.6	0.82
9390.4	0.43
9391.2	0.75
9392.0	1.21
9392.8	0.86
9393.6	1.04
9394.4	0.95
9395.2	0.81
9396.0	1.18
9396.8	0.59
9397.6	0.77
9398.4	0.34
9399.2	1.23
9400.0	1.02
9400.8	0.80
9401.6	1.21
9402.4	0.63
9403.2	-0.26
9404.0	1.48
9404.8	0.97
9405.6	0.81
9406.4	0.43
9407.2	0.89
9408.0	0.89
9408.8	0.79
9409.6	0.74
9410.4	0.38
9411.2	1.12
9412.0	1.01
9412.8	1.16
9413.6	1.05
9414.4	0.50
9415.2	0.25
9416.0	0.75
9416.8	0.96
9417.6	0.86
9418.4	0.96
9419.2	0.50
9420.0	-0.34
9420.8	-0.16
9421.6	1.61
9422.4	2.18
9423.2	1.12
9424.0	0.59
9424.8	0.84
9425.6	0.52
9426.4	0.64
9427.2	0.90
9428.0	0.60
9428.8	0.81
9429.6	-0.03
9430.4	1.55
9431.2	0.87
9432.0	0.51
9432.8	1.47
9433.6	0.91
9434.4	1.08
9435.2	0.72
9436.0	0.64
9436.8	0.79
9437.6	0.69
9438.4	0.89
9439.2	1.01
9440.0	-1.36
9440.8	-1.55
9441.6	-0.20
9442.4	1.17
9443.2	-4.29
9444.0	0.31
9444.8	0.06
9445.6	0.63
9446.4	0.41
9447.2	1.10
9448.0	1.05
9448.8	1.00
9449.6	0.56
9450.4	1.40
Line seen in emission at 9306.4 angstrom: Mg II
